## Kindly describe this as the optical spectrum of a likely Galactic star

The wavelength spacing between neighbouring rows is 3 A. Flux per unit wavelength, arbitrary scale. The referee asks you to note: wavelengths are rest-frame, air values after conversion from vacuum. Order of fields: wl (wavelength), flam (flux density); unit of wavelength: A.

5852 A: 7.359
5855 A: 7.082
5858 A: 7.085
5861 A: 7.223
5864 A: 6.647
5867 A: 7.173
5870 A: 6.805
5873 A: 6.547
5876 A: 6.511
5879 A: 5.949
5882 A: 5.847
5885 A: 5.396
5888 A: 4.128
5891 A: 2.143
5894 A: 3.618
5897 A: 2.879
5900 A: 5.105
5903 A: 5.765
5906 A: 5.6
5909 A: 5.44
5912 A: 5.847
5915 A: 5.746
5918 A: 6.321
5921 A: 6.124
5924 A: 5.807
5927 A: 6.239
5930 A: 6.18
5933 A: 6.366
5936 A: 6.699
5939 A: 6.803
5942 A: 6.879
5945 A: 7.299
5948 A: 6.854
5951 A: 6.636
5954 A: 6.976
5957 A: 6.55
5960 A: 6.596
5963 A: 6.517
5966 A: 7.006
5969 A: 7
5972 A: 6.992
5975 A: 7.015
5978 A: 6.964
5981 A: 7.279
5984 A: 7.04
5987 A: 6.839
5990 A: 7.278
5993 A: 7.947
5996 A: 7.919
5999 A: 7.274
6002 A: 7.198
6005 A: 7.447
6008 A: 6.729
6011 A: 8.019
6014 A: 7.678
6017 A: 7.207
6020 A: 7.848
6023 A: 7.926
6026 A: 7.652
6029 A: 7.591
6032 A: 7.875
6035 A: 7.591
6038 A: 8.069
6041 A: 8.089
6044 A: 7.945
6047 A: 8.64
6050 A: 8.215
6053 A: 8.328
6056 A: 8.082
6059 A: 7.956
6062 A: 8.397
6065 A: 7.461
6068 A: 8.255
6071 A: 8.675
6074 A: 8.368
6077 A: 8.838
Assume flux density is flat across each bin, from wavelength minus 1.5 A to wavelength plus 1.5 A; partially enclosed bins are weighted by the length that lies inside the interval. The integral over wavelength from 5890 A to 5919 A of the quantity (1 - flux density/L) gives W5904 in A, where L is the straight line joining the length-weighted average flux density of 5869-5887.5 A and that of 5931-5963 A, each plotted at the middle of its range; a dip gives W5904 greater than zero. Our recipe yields 6.71 A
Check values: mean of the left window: 6.05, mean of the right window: 6.74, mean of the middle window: 4.87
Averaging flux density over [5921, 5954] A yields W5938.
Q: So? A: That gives 6.57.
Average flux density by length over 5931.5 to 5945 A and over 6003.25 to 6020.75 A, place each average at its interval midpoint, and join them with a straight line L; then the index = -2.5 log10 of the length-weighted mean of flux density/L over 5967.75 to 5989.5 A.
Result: 0.02 mag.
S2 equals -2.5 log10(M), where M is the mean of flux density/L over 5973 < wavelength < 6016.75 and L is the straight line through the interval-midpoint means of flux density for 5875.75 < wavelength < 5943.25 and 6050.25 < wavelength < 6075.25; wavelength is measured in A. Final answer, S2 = -0.048 mag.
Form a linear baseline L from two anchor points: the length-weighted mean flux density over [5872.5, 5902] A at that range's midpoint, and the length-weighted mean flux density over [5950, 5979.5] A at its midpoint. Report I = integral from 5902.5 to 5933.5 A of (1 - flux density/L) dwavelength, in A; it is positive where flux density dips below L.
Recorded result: -1.97 A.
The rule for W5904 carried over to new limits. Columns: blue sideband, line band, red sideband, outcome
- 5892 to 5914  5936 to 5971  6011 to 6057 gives -4.67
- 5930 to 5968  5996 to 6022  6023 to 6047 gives 0.27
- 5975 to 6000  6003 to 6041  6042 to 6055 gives 0.97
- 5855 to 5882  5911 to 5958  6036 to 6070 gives 4.95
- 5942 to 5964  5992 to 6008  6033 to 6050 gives 0.00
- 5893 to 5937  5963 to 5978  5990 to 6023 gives -0.40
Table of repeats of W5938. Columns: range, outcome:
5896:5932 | 5.64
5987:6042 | 7.6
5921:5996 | 6.83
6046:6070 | 8.17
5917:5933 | 6.15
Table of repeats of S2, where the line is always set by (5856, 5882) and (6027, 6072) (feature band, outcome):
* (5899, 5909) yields 0.26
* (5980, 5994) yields 0.05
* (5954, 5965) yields 0.12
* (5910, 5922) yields 0.18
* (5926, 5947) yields 0.09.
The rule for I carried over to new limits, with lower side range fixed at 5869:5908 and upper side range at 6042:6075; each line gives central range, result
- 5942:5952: -1.27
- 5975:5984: -0.45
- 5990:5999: -0.88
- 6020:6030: -0.21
